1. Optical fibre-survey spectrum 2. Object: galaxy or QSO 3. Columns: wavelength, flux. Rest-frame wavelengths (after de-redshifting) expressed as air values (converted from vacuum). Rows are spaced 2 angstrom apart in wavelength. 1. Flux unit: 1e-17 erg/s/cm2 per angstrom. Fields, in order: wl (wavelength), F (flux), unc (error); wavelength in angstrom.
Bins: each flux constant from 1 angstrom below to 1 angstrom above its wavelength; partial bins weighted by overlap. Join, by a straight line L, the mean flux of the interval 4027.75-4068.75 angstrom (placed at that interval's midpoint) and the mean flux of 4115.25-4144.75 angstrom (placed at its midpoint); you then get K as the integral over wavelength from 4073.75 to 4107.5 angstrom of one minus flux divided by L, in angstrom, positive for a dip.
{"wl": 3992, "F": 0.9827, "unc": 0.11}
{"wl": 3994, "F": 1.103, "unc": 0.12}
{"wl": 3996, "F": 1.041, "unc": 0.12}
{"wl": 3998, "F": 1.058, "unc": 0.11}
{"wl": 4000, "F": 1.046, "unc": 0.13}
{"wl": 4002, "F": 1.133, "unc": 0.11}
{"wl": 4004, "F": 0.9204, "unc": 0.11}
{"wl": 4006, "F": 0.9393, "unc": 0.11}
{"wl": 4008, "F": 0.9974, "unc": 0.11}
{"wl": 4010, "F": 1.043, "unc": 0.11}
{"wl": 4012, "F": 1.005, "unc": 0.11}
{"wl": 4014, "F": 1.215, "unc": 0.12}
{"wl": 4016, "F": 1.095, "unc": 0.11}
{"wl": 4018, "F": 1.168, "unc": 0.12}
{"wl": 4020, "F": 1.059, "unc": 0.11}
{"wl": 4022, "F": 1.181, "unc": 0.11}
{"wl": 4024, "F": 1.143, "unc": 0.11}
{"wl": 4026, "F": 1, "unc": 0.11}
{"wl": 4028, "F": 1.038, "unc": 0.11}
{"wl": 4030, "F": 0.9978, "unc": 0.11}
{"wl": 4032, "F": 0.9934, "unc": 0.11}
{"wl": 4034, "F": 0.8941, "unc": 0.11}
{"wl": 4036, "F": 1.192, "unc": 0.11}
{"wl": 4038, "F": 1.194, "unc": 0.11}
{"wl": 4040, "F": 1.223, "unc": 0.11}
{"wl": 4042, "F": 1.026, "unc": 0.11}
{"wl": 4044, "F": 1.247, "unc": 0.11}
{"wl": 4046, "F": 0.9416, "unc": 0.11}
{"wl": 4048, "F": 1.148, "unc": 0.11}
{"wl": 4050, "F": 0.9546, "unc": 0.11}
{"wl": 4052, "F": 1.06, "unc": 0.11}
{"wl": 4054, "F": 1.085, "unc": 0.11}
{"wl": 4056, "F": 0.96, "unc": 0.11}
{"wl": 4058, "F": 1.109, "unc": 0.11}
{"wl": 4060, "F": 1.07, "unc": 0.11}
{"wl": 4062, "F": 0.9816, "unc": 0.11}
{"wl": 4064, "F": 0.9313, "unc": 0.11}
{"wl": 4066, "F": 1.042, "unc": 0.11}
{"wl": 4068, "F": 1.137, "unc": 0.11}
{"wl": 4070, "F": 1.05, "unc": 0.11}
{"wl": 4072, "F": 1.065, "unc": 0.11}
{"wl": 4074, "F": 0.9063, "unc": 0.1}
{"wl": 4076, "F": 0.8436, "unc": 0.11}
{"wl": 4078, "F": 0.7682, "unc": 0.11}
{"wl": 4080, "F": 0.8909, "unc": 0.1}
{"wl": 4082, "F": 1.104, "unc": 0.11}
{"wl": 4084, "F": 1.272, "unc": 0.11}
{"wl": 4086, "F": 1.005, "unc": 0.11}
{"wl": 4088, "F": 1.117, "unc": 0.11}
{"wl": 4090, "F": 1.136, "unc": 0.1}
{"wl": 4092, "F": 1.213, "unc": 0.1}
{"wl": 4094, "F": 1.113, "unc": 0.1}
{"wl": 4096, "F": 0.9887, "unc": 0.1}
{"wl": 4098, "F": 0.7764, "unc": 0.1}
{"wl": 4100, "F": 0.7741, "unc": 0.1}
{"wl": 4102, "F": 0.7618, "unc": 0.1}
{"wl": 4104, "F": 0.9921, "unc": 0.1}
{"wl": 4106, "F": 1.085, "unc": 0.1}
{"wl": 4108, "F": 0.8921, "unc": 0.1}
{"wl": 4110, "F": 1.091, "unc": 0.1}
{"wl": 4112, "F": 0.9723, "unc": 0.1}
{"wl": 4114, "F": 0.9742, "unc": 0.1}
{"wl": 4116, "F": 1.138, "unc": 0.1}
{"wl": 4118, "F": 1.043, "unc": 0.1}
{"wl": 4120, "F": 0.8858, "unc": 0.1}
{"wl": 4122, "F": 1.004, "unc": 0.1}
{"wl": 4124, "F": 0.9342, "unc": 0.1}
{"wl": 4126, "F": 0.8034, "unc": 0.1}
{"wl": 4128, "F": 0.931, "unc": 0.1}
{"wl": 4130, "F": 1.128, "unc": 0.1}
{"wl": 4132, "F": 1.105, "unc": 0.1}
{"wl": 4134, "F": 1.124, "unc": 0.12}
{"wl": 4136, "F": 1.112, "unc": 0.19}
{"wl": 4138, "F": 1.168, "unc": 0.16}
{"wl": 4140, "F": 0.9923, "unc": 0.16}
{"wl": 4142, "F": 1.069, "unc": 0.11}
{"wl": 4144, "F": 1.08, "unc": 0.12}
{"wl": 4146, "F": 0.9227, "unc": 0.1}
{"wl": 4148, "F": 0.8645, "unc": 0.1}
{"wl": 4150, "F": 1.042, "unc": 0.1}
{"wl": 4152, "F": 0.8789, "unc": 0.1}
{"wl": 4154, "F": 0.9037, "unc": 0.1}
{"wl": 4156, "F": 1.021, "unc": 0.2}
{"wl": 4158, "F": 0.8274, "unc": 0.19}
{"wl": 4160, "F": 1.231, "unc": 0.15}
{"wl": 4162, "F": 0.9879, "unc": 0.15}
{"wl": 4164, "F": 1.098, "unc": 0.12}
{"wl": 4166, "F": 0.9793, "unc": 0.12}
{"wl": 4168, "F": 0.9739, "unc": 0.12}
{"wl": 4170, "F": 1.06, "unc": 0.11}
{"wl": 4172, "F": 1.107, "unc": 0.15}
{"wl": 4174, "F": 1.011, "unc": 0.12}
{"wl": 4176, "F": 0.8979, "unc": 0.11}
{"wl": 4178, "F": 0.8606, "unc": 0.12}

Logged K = 1.9 angstrom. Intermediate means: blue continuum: 1.06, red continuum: 1.03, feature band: 0.985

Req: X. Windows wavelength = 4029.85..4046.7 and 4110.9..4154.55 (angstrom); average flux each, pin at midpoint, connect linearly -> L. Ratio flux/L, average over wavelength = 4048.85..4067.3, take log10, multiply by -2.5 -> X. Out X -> 0.05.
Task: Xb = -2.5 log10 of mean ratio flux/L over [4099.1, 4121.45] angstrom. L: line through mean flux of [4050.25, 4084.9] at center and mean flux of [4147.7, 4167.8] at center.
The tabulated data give 0.04 mag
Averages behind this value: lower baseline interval 1.01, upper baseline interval 0.987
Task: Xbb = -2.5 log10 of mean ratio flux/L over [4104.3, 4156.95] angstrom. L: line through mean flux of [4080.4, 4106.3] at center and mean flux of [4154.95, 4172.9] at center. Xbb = 0.02 mag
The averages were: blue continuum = 1.02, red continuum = 1.03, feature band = 1.01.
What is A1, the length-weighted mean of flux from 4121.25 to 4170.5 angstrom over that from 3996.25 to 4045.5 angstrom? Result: 0.9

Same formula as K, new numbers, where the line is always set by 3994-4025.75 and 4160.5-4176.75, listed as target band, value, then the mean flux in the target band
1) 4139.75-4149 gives 0.4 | 0.985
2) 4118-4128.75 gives 1.2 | 0.923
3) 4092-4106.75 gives 1.4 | 0.944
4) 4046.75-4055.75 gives 0.1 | 1.05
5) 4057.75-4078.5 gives 1.2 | 0.992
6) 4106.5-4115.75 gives 0.3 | 1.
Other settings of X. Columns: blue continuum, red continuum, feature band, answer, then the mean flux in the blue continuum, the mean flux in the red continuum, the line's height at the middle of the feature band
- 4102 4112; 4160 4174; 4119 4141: -0.01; 0.985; 1.05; 1.01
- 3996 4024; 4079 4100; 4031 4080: 0.03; 1.07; 1.05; 1.06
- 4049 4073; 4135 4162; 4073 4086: 0.07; 1.04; 1.01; 1.03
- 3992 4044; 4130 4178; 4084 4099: -0.02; 1.07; 1.02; 1.04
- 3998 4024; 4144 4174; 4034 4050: -0.06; 1.07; 0.996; 1.05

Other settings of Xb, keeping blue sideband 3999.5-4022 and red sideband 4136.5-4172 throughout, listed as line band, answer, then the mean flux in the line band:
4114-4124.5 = 0.02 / 1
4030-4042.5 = -0.03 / 1.08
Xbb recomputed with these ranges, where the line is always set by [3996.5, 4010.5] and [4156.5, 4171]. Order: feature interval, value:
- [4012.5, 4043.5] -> -0.08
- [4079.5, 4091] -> -0.08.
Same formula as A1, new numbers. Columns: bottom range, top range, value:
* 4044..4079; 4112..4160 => 0.99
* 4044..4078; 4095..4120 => 0.94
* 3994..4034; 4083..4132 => 0.95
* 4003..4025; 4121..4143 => 0.97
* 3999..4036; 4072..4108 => 0.94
